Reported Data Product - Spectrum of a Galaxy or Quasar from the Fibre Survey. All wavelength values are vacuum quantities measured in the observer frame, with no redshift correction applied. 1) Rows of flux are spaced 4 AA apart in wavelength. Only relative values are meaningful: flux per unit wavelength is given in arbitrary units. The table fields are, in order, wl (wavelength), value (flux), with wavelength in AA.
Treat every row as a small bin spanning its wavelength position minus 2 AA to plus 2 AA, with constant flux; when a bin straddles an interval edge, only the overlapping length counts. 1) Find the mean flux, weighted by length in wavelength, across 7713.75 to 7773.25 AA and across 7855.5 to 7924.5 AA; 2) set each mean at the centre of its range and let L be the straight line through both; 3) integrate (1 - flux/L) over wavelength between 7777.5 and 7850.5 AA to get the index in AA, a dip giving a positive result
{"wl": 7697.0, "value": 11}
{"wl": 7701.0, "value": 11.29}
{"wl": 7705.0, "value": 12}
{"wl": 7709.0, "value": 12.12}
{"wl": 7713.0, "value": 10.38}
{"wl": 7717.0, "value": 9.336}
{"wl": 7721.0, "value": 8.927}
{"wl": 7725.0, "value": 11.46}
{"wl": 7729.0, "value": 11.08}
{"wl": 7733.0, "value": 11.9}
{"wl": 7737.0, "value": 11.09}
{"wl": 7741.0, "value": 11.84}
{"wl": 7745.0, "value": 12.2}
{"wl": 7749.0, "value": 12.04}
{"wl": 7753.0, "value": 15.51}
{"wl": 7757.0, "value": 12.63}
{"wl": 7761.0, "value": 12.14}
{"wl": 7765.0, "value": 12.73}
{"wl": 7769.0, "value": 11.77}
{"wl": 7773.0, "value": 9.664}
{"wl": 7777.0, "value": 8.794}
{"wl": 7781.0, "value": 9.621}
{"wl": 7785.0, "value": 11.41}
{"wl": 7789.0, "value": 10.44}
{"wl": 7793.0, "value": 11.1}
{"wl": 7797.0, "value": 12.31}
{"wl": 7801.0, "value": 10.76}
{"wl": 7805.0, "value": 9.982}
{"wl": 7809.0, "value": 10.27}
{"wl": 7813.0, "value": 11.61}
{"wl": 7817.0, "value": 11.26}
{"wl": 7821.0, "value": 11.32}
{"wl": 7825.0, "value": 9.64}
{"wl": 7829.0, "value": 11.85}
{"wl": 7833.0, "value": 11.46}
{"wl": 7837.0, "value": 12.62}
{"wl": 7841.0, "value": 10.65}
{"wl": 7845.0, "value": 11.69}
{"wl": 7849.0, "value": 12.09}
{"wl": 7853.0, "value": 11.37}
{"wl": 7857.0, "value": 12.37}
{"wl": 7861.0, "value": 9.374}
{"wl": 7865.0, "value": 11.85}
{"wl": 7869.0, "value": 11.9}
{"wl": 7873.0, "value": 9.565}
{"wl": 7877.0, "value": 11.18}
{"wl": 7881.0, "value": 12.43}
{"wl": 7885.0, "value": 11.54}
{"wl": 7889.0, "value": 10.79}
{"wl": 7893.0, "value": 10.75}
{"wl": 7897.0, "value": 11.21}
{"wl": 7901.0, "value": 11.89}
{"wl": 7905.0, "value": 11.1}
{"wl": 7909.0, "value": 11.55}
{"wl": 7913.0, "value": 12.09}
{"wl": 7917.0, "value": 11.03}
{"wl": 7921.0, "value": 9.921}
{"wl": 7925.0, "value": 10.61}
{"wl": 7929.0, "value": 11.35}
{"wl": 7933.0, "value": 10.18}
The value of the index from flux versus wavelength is 2.3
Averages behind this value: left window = 11.7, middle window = 11.1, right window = 11.2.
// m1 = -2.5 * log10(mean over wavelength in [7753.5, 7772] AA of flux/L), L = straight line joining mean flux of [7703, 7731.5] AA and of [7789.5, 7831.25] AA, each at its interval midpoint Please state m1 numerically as -0.14 mag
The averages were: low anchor 10.8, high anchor 11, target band 12.4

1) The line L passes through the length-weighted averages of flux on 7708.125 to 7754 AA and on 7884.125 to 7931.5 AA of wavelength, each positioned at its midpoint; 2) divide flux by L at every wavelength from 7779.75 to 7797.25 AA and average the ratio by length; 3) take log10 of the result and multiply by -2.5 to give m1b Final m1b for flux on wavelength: 0.04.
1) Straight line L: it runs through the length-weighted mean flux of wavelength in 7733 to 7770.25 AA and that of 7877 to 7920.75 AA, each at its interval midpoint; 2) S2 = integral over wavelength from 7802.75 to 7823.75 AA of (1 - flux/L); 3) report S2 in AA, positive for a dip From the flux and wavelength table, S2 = 2.0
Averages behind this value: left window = 12.4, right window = 11.4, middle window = 10.8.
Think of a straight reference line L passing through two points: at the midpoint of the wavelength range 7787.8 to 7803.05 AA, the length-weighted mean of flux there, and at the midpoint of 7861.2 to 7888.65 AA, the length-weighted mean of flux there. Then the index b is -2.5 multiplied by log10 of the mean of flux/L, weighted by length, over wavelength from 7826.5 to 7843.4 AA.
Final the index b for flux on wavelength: -0.04 mag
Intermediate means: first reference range 11.2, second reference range 11.2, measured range 11.6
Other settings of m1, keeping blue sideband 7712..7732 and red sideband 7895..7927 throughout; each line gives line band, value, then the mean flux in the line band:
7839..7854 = -0.056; 11.5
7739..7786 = -0.119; 11.7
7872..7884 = -0.019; 11.2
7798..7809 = 0.016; 10.5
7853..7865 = -0.018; 11.1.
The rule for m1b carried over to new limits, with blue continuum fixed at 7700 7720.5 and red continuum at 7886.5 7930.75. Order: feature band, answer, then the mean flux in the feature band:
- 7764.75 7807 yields 0.03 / 10.7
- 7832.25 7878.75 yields -0.03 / 11.3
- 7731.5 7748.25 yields -0.08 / 11.8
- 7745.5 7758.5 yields -0.21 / 13.3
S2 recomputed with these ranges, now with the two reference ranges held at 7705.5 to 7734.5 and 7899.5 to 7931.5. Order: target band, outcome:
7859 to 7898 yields 0.1 AA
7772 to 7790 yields 1.5 AA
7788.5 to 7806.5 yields -0.1 AA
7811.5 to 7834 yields -0.4 AA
